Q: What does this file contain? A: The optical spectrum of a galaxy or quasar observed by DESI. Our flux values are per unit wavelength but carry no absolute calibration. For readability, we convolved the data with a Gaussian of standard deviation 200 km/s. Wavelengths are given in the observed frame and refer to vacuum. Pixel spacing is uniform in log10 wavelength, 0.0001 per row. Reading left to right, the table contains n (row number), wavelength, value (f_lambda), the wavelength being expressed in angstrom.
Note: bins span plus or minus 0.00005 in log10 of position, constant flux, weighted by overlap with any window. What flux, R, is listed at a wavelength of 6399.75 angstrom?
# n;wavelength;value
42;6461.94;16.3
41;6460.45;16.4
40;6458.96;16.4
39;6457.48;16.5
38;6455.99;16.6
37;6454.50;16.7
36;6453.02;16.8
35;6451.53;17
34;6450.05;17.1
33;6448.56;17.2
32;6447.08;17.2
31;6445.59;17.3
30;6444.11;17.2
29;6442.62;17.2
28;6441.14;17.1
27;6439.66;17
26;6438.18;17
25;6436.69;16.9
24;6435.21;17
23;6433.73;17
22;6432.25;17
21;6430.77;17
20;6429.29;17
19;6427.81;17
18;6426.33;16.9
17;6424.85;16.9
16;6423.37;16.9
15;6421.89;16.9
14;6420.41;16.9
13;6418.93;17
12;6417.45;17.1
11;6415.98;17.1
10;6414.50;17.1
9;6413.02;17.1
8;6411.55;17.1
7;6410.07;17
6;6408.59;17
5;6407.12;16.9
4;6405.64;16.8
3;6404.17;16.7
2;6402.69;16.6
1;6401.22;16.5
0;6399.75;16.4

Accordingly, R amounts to 16.4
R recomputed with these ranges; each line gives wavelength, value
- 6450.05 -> 17.1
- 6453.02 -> 16.8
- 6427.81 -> 17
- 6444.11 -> 17.2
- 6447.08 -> 17.2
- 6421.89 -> 16.9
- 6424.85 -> 16.9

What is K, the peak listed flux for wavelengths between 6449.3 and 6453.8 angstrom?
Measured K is 17.1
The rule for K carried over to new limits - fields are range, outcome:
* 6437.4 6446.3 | 17.3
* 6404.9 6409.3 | 17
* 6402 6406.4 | 16.8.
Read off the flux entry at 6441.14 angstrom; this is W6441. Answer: 17.1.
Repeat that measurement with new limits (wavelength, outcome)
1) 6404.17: 16.7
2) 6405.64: 16.8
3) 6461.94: 16.3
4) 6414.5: 17.1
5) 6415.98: 17.1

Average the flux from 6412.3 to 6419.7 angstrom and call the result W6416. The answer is 17.1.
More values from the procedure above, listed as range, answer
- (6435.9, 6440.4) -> 17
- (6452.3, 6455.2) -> 16.8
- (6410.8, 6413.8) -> 17.1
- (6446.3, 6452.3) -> 17.1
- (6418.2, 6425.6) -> 16.9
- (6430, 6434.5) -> 17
